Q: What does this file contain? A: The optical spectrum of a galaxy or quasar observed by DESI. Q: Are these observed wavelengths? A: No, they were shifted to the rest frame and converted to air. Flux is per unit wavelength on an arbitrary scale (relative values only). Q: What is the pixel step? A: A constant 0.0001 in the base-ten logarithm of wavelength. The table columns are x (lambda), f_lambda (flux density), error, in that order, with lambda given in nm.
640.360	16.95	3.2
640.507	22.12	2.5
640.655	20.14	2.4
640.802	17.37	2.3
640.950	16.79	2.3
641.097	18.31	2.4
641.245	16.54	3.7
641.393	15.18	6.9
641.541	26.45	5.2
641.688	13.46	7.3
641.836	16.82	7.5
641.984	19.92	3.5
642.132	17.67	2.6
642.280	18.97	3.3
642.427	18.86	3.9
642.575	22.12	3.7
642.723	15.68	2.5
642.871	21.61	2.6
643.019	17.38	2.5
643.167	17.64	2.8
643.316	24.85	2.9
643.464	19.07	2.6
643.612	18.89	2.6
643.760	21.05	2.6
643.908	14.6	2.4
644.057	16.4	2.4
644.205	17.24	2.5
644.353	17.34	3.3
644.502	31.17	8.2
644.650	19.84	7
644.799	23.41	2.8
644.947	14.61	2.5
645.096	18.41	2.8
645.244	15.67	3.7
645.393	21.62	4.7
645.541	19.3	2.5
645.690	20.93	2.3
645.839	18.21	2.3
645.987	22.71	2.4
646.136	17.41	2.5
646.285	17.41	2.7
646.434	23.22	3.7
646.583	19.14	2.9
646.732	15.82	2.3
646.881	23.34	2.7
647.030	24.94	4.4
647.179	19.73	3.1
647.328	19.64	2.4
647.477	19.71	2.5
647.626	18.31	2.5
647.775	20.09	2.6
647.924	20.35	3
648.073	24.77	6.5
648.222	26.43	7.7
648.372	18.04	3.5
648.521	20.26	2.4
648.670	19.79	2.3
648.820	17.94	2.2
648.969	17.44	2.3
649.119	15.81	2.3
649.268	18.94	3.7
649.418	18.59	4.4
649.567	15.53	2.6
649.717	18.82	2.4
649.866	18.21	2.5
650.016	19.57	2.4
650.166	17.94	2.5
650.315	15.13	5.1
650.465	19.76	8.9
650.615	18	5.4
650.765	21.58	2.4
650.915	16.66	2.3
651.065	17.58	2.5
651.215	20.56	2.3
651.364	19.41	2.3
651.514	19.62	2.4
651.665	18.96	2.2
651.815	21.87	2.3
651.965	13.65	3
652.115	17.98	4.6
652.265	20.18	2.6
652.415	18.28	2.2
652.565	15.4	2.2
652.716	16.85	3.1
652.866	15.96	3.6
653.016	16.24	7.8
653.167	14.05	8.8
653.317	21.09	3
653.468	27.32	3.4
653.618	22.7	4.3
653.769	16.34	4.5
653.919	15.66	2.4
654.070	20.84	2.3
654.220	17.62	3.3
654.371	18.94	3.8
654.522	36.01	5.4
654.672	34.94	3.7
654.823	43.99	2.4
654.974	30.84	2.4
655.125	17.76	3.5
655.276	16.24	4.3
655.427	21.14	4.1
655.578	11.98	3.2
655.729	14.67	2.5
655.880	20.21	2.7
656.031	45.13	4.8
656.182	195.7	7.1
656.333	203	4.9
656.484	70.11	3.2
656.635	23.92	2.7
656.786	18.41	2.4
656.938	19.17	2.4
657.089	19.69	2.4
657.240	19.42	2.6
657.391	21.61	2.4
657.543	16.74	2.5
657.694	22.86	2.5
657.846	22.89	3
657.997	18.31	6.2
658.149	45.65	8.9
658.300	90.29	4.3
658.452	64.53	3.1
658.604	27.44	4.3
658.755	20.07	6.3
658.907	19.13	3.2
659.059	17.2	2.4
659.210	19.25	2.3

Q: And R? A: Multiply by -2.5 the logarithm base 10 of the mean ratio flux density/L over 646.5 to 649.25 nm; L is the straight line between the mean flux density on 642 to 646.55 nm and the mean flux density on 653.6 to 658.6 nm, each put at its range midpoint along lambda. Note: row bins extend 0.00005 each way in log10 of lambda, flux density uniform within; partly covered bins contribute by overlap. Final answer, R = 0.25 mag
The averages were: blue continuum 19.4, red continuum 38.7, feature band 20.1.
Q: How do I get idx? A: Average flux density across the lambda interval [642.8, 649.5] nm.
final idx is 19.8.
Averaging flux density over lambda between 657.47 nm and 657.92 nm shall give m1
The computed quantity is 20.8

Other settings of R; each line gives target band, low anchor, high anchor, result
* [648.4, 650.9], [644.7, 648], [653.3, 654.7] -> 0.15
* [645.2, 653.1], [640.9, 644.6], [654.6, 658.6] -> 0.47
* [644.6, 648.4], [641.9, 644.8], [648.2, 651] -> -0.06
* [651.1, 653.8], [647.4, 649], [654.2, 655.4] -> 0.30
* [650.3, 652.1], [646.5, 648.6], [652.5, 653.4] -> -0.04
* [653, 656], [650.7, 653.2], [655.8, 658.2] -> 0.42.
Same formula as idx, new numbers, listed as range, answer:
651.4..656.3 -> 28.3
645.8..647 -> 19.9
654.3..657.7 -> 41.4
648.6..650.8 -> 18.1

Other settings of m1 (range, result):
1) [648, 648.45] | 23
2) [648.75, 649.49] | 17.7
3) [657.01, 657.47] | 20.2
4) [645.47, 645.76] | 20.1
